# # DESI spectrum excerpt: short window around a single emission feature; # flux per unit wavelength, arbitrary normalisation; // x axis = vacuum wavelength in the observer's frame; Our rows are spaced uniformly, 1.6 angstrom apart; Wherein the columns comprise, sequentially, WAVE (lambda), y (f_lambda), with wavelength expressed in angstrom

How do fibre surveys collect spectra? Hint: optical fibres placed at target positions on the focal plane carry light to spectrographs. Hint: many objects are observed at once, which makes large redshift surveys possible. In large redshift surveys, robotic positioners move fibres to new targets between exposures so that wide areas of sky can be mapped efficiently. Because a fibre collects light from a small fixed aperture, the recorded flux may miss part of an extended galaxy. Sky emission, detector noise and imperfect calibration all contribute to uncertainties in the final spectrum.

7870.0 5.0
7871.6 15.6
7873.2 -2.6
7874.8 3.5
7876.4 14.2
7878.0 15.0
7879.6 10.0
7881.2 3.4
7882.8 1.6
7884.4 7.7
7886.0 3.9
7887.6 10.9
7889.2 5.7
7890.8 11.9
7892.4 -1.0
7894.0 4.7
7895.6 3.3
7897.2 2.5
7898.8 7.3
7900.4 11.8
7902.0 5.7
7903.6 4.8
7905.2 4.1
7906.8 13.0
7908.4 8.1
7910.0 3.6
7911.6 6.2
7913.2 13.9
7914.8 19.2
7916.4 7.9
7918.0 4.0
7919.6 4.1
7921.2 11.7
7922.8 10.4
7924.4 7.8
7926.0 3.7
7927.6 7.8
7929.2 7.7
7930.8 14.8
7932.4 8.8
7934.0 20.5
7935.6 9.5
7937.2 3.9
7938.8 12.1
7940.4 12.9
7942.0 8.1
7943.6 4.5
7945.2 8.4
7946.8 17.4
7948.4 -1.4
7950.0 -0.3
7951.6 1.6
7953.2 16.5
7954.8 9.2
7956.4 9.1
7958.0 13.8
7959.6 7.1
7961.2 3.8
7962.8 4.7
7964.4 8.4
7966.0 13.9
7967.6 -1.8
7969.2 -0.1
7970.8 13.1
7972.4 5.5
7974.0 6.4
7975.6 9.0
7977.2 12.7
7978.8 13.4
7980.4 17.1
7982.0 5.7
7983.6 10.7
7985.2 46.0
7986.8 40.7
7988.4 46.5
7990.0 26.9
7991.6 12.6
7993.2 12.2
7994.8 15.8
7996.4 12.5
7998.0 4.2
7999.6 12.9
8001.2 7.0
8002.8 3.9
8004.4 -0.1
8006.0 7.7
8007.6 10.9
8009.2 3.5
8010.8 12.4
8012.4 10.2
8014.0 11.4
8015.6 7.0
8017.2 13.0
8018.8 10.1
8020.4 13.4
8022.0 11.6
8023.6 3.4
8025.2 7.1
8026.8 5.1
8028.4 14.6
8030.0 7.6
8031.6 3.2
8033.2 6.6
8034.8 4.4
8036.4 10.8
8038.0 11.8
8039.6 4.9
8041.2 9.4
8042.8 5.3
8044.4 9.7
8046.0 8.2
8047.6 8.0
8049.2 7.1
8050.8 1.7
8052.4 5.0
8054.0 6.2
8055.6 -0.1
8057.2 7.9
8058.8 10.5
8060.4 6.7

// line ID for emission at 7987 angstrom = Hgamma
